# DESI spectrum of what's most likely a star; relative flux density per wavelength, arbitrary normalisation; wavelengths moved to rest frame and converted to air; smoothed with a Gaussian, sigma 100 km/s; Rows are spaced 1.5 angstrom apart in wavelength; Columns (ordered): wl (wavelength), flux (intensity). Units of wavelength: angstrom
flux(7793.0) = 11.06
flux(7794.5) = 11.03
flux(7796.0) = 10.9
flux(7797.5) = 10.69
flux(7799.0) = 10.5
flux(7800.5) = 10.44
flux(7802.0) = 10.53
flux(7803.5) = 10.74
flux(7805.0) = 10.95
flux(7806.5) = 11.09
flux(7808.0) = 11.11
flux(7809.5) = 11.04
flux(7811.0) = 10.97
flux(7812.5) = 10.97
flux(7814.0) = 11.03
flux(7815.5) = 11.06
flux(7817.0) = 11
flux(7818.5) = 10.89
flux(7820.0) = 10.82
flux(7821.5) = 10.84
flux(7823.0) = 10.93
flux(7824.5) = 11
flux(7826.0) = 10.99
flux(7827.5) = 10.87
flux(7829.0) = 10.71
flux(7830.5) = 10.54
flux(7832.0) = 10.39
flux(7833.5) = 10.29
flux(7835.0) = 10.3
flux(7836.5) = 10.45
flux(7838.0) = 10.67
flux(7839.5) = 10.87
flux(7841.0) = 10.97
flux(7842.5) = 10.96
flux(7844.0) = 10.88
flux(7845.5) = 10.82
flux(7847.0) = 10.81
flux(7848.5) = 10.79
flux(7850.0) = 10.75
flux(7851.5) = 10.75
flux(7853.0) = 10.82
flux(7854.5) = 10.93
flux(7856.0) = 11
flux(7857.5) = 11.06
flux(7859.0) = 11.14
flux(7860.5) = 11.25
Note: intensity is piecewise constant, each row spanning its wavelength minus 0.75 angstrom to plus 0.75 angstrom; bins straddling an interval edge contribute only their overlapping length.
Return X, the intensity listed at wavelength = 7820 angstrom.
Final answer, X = 10.82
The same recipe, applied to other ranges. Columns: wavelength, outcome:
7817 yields 11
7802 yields 10.53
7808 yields 11.11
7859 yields 11.14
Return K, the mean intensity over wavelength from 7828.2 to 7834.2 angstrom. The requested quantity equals 10.5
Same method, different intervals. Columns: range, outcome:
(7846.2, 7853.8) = 10.8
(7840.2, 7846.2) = 10.9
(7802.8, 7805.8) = 10.9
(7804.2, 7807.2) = 11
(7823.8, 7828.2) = 11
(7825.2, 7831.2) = 10.8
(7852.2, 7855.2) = 10.9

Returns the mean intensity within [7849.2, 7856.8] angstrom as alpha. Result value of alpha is 10.9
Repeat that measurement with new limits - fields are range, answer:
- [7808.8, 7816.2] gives 11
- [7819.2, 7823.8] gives 10.9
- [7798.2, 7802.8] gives 10.5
